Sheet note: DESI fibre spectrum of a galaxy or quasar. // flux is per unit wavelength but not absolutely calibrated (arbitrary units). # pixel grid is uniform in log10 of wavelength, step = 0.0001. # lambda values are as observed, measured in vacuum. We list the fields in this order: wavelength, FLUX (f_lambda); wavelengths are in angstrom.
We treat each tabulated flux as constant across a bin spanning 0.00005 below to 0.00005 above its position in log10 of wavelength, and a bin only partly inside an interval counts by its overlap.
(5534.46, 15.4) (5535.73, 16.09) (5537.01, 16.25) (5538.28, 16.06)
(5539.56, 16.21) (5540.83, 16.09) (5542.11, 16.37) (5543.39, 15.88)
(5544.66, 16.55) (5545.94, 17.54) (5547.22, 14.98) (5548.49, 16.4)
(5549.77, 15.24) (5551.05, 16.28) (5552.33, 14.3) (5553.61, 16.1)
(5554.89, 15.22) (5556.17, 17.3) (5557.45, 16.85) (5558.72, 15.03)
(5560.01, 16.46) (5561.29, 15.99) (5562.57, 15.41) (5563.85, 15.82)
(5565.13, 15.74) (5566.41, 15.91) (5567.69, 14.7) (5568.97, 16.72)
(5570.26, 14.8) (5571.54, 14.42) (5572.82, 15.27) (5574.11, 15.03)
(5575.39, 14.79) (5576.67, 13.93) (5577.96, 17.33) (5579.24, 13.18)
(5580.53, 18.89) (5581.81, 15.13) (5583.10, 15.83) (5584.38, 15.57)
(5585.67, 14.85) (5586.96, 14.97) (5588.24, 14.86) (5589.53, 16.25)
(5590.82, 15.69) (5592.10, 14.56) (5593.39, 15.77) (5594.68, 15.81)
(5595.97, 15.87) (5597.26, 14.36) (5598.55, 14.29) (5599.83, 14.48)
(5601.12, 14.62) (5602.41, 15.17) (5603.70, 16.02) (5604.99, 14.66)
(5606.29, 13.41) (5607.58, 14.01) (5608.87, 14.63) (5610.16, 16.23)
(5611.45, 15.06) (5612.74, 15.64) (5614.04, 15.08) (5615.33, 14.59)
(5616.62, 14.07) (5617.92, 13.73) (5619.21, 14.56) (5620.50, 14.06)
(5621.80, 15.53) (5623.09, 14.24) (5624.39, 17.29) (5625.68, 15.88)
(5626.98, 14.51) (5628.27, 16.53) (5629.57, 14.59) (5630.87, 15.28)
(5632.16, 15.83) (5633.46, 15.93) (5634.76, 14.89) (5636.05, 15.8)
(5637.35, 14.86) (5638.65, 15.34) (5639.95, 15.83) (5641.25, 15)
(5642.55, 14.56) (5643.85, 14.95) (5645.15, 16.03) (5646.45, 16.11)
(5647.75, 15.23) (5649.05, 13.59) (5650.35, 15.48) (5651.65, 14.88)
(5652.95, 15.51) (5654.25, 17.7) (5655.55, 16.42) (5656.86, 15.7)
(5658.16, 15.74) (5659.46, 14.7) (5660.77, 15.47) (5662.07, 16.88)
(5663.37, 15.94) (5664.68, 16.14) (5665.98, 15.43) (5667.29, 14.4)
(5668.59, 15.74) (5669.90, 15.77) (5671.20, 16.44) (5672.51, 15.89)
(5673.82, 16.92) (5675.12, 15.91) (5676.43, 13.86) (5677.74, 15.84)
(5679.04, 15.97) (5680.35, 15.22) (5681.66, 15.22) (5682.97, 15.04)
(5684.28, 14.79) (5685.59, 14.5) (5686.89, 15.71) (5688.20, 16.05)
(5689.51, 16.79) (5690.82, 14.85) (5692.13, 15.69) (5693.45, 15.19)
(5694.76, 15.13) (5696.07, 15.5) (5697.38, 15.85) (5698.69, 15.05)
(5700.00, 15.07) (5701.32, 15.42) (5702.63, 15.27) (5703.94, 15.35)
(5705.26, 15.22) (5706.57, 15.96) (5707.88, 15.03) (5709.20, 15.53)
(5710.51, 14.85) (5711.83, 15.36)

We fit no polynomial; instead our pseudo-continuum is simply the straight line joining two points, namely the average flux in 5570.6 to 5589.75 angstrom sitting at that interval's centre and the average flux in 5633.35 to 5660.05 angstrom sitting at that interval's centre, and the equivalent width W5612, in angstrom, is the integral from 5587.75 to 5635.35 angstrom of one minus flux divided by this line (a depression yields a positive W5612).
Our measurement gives 0.9 angstrom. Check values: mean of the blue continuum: 15.3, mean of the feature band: 15.1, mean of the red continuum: 15.4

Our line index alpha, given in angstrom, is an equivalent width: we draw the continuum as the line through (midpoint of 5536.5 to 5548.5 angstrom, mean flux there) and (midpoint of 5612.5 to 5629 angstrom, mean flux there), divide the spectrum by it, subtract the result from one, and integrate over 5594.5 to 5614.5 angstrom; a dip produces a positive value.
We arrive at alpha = 0.5 angstrom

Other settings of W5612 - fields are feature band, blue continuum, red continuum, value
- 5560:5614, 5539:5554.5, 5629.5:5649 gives 1.4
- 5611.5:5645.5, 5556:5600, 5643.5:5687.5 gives 0.8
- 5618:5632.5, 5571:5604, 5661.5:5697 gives 0.2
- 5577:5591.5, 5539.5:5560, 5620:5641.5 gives 0.1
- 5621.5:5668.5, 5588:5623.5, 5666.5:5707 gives -1.0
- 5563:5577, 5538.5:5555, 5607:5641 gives 0.4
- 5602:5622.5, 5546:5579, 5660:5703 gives 1.1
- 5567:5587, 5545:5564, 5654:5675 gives 0.7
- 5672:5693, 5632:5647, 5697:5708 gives -0.2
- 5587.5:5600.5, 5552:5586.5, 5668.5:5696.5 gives 0.3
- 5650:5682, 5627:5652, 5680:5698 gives -0.8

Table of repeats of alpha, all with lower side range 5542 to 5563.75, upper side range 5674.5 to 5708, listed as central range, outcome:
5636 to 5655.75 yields 0.2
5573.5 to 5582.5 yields 0.2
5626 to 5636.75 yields 0.1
